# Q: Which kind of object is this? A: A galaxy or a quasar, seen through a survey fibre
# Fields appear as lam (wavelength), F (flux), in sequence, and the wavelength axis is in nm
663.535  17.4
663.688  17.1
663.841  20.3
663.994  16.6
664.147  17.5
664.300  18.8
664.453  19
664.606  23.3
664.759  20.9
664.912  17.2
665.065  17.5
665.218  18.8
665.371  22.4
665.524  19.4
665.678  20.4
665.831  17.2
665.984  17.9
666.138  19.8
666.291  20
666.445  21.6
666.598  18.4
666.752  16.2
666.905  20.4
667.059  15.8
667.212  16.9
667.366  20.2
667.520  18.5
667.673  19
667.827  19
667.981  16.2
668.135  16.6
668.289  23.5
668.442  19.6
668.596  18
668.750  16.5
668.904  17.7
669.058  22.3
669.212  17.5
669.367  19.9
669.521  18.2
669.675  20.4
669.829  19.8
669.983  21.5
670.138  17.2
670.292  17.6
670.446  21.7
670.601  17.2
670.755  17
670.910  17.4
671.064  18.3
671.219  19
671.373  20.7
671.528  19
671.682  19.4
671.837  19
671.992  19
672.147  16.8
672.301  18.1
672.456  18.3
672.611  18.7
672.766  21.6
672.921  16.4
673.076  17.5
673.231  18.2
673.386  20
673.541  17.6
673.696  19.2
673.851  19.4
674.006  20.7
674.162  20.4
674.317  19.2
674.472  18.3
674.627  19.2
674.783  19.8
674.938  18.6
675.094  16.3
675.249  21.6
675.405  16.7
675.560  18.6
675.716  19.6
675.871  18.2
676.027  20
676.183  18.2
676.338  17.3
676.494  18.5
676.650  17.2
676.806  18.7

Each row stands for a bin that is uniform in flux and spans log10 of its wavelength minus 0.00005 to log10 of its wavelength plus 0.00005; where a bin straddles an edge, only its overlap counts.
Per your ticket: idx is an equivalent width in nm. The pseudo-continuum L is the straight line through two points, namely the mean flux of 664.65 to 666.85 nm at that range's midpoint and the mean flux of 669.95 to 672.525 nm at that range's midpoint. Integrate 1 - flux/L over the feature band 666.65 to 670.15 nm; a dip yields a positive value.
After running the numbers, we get 0.03 nm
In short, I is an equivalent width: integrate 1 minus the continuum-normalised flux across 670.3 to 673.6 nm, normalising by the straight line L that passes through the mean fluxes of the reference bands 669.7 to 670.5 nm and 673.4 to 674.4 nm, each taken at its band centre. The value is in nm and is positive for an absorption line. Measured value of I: 0.15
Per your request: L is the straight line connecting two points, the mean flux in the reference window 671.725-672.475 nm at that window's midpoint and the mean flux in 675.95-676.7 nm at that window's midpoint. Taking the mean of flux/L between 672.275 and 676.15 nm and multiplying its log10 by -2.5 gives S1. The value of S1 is -0.04 mag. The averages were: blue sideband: 18.3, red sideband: 18.3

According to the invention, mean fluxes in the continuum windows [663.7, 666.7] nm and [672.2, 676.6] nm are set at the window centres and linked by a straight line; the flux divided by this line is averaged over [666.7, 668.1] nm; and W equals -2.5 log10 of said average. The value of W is 0.07 mag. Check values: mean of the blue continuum 19.2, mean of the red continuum 18.8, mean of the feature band 18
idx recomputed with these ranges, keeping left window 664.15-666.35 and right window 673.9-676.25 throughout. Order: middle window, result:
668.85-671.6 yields 0.026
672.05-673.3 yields 0.059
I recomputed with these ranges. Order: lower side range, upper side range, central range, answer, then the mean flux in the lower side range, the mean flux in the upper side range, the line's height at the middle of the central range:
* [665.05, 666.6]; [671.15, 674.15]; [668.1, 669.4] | 0.01 nm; 19.5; 18.9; 19.3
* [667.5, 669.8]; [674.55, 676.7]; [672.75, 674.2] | -0.02 nm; 18.9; 18.6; 18.7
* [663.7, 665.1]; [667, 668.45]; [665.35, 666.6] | -0.06 nm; 19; 18.5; 18.8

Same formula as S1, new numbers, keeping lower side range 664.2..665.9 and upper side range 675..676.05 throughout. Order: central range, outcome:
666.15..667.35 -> 0.04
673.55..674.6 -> -0.04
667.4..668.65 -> 0.02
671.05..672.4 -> 0.01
